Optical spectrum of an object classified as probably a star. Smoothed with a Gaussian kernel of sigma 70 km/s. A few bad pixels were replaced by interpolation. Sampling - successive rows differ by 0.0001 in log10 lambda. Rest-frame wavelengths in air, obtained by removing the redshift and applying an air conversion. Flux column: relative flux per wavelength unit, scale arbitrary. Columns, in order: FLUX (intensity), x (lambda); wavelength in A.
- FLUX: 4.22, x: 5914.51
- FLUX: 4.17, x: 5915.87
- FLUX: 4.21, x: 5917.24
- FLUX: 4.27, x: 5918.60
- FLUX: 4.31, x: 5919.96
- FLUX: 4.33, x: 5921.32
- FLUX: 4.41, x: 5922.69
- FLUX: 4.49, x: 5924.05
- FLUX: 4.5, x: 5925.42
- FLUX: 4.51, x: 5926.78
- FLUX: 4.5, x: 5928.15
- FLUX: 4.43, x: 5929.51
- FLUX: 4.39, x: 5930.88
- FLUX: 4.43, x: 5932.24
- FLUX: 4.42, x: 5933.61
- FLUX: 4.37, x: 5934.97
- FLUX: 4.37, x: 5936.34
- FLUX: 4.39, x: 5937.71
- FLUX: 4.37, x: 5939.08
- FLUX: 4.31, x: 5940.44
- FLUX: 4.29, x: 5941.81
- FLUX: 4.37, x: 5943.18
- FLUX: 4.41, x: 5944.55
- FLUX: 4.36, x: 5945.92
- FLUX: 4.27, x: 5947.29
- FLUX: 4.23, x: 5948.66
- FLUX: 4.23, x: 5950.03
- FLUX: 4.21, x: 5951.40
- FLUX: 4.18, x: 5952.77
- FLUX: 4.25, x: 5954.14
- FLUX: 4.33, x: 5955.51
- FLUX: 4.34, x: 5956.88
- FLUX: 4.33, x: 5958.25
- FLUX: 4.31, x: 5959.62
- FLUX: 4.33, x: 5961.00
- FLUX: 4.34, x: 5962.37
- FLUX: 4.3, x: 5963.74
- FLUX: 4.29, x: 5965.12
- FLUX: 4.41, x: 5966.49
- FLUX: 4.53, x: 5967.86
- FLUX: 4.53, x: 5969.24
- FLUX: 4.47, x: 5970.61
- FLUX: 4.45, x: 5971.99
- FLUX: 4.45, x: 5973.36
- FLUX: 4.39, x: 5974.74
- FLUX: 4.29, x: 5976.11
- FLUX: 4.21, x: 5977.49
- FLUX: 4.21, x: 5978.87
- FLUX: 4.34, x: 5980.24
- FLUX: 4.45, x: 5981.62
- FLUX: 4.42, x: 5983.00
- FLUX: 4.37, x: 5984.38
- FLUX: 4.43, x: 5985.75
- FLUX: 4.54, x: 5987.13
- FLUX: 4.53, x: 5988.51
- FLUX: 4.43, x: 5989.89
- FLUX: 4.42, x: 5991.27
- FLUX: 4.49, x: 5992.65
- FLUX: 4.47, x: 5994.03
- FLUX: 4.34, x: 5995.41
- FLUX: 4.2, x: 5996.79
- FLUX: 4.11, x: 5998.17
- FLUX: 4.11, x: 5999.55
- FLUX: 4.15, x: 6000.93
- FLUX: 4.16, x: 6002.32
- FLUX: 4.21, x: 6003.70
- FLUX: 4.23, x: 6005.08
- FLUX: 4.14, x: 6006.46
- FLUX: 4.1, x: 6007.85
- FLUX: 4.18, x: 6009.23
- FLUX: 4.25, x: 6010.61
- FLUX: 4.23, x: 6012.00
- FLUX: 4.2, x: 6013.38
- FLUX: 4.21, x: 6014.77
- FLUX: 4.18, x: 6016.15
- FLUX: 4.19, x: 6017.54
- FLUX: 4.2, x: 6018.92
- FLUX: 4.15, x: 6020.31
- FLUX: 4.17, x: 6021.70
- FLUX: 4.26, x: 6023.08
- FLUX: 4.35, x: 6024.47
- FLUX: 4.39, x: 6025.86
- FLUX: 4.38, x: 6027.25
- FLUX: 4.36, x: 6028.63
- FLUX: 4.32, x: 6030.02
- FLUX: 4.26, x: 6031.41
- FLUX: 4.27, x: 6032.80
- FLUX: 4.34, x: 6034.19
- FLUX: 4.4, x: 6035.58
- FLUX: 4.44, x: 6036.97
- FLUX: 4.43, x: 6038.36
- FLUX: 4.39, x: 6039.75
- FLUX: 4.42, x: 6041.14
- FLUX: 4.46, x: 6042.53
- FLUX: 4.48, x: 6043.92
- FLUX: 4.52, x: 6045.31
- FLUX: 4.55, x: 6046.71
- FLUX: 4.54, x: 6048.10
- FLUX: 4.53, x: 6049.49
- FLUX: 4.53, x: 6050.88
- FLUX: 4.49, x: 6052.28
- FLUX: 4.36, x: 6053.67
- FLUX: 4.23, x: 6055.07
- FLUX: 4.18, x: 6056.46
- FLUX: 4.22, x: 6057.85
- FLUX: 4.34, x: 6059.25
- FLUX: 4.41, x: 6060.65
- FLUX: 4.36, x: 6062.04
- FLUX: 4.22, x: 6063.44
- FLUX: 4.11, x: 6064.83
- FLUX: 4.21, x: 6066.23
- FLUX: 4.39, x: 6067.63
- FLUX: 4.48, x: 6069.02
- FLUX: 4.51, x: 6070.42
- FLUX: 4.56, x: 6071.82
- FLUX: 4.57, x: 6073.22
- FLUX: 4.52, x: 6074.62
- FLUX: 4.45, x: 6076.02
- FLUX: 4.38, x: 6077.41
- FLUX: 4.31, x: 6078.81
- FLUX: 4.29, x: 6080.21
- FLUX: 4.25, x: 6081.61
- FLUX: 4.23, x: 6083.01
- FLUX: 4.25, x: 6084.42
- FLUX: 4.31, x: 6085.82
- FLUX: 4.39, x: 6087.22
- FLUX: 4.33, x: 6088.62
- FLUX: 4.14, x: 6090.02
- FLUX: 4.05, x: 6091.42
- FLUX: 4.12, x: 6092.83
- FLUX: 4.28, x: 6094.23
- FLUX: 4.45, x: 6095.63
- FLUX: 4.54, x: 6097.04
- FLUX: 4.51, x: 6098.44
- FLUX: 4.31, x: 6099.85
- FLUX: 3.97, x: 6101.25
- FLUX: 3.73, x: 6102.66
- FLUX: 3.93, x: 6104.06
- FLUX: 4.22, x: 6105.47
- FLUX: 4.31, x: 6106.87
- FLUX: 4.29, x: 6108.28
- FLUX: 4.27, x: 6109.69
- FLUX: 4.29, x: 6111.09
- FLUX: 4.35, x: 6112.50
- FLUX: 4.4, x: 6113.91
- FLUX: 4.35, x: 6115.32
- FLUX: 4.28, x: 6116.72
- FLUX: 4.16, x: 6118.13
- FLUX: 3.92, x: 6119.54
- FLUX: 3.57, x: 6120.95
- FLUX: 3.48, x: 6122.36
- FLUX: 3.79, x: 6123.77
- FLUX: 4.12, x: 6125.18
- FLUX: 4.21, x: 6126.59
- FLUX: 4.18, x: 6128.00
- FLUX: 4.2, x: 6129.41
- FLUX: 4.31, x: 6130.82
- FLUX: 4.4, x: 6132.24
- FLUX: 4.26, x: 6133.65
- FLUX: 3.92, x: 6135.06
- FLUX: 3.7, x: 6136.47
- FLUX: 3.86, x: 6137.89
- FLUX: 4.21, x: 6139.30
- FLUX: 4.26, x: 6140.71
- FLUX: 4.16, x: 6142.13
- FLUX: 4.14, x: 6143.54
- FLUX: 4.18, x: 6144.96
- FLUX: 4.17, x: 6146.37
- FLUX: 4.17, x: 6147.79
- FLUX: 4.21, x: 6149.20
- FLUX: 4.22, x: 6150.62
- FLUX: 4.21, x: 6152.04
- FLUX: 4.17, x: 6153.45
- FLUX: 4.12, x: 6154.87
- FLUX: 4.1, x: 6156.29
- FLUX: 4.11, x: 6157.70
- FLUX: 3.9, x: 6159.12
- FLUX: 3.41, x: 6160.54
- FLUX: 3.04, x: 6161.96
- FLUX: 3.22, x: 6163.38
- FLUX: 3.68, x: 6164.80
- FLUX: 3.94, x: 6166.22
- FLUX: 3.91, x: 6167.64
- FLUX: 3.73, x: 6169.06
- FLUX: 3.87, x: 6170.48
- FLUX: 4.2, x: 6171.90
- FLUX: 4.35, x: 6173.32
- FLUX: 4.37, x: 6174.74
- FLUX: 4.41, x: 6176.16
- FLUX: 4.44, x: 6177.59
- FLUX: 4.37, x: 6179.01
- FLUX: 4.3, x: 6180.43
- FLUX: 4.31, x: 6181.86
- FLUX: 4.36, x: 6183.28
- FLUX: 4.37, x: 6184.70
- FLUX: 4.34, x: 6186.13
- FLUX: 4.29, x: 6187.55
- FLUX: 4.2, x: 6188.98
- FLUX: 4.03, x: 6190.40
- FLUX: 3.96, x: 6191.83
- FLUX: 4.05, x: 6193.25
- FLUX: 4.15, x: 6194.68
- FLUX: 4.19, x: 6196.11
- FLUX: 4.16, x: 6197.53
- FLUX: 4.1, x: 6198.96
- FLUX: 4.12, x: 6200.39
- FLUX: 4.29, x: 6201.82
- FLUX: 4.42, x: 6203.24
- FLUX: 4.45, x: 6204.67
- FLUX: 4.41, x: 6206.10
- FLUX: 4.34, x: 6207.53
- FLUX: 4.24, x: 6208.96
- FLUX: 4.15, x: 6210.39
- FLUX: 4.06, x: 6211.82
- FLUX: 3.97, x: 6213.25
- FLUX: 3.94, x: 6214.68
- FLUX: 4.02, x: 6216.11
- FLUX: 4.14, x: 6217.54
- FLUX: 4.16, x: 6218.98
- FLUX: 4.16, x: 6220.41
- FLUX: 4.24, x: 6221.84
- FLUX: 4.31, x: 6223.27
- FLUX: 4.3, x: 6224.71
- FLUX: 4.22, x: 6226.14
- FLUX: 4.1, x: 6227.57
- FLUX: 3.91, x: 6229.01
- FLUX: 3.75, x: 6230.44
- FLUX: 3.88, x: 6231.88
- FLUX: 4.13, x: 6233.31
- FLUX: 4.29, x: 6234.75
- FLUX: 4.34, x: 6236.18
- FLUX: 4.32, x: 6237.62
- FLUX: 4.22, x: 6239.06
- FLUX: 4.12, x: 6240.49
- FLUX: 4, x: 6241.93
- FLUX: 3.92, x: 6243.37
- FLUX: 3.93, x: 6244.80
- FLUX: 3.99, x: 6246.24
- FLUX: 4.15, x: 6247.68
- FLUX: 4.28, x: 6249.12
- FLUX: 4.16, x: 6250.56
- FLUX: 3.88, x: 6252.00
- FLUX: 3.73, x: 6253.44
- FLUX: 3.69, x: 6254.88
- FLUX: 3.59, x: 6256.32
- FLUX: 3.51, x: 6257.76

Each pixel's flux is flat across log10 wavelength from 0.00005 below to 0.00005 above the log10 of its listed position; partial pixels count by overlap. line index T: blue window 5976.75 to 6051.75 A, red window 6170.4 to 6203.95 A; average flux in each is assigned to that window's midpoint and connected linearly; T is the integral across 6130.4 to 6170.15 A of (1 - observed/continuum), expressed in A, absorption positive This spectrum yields 2.6 A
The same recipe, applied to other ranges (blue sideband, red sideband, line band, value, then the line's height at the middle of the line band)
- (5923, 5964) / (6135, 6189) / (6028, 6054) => -1.2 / 4.23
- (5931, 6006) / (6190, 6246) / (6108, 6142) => 0.8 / 4.21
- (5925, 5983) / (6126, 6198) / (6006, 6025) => 0.4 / 4.28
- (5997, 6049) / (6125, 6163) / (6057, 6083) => -1.0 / 4.2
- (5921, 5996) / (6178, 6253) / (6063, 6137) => 0.6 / 4.26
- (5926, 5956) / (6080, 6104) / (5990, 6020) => 0.5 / 4.3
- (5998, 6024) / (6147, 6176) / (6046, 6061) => -1.0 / 4.12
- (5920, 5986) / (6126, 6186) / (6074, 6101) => -0.9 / 4.18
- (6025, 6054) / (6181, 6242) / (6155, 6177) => 1.8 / 4.24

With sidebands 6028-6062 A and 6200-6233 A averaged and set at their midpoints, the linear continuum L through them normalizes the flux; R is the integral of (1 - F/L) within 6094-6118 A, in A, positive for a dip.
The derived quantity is 0.3 A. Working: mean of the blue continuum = 4.39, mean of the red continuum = 4.16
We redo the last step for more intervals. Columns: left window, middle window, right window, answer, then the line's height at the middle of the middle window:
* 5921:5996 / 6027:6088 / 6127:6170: -2.86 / 4.18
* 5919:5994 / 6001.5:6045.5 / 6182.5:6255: 0.29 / 4.32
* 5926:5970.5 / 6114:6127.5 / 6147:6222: 0.55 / 4.18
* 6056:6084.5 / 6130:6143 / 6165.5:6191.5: 0.43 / 4.26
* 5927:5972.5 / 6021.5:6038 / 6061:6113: -0.06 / 4.32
